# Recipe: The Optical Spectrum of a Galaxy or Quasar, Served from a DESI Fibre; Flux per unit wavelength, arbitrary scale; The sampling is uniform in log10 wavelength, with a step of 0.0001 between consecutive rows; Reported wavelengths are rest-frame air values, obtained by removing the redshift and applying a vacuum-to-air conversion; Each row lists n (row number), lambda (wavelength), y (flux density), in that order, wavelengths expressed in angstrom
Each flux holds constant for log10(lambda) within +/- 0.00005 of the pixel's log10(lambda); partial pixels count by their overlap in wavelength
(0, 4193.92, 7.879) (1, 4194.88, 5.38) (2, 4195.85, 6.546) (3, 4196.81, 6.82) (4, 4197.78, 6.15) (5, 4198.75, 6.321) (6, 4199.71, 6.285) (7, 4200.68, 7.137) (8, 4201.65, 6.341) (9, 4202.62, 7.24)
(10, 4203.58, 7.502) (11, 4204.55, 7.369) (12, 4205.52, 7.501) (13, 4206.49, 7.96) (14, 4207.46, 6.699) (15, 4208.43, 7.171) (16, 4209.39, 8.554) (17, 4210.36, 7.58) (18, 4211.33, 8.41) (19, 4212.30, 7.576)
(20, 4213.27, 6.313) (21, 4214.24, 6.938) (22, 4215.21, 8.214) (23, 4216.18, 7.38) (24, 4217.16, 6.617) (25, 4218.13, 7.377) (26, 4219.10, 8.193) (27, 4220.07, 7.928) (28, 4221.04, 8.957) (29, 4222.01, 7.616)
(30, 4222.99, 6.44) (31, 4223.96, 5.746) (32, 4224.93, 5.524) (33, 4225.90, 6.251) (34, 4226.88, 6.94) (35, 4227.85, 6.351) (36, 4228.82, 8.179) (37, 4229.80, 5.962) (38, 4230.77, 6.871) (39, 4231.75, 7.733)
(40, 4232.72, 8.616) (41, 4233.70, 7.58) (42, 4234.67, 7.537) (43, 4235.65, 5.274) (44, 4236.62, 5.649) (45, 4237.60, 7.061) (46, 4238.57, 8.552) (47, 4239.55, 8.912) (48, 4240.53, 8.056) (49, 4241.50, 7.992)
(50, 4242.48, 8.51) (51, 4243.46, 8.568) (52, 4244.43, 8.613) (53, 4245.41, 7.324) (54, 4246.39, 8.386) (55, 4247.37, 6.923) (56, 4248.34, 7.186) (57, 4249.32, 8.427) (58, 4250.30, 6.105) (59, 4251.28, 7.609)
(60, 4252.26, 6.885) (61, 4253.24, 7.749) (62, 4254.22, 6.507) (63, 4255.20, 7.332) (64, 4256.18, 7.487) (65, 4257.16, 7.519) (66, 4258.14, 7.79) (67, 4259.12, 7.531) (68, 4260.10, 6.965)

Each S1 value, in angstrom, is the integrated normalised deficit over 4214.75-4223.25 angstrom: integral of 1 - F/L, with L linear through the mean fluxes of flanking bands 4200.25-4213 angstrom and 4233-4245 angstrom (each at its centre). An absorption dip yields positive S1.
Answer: -0.13 angstrom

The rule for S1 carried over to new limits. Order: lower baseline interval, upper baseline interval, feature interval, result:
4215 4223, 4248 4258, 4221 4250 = 0.5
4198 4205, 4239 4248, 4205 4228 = 0.1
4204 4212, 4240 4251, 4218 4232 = 1.2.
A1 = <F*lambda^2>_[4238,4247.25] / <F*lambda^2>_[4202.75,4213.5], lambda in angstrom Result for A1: 1.11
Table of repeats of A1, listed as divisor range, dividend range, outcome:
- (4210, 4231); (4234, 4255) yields 1.06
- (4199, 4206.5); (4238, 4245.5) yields 1.20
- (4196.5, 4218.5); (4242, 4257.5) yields 1.07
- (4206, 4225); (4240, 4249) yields 1.09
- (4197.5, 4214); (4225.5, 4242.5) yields 1.03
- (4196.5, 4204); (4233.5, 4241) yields 1.11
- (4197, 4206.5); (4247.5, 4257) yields 1.07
